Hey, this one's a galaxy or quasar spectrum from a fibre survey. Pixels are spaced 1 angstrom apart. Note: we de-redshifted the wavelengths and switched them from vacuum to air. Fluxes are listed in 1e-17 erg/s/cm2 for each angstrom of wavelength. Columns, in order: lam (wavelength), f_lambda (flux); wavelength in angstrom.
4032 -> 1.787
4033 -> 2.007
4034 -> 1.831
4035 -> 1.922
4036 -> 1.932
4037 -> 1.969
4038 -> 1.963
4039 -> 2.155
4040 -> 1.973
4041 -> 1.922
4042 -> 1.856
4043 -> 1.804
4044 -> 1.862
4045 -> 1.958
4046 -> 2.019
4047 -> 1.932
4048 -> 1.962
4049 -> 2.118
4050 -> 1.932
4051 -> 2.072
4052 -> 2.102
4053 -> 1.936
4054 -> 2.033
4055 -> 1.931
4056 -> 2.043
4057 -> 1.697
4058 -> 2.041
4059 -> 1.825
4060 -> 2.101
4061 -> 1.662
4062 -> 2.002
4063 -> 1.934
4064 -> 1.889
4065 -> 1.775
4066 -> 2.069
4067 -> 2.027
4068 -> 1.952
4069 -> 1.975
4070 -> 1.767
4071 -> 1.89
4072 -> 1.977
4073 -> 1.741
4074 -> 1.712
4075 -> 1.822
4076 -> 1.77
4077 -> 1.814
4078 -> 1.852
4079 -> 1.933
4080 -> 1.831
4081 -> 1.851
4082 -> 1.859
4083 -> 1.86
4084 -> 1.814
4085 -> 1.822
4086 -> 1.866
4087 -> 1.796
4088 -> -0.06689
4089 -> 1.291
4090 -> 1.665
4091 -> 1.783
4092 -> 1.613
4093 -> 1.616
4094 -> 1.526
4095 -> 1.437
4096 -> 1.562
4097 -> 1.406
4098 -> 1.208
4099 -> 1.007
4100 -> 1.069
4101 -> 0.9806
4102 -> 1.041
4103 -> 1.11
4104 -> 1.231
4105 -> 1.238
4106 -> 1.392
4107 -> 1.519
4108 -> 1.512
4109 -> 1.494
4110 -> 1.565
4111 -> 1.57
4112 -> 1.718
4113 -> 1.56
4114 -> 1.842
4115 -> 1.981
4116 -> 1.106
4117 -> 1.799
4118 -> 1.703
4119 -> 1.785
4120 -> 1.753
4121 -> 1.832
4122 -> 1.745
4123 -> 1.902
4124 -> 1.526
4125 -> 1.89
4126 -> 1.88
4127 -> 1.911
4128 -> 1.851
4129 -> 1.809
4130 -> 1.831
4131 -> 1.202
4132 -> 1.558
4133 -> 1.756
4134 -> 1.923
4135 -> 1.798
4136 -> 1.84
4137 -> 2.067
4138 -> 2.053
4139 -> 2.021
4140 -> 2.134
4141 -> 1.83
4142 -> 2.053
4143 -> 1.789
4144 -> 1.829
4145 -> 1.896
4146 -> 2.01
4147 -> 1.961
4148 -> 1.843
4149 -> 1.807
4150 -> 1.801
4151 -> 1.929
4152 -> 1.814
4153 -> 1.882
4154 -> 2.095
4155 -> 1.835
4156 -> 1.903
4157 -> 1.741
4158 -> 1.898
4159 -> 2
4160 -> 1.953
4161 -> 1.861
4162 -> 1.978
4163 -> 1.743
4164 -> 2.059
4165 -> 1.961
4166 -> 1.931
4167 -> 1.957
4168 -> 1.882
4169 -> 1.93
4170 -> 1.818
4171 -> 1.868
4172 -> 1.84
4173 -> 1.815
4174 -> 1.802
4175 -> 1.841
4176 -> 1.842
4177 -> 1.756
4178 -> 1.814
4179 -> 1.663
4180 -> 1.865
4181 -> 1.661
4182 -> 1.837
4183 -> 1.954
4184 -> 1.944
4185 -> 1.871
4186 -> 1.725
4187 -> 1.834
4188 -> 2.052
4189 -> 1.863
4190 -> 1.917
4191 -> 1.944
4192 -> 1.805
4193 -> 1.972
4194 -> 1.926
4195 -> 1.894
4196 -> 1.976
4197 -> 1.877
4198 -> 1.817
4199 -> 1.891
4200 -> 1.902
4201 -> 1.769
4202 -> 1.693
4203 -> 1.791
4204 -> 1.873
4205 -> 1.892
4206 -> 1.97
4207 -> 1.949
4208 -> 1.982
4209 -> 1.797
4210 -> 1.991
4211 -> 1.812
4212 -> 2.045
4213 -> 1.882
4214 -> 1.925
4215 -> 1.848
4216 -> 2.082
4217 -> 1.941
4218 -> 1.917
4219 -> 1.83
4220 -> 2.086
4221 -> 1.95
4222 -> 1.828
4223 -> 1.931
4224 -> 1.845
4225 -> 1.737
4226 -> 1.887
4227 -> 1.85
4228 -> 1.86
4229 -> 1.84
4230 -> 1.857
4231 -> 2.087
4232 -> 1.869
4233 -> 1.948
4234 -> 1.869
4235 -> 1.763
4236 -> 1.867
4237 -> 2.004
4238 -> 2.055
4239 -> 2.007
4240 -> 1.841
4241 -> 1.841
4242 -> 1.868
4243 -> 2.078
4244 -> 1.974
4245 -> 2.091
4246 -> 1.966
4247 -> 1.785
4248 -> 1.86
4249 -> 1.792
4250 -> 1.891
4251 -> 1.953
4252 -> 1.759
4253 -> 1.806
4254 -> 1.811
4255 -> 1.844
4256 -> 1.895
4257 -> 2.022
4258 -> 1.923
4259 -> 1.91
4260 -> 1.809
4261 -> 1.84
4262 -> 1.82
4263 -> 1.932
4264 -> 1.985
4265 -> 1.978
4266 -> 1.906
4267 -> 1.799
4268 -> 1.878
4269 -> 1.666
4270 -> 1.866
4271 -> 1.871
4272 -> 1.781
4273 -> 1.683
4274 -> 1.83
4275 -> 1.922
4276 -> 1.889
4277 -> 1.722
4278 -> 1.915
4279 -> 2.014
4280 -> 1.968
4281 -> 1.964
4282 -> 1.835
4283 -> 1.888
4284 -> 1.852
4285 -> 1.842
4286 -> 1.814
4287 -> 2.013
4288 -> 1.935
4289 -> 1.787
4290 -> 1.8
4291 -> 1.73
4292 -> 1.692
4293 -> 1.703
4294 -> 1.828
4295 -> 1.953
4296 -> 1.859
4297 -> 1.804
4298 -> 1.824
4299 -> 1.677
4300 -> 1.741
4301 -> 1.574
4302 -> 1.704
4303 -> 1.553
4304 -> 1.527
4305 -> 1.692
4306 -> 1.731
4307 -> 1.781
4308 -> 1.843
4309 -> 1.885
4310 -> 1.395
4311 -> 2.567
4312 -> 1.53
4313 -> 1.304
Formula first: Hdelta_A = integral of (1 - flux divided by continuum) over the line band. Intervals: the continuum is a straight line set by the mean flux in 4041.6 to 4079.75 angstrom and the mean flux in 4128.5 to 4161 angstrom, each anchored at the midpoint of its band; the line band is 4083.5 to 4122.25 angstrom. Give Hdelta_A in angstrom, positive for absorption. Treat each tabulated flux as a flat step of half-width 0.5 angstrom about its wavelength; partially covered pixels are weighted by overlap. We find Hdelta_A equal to 8.4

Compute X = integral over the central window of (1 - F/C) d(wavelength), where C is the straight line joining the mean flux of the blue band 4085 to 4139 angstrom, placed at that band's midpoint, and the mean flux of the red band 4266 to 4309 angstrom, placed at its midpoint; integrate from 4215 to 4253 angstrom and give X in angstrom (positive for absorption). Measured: -3.8 angstrom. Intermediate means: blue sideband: 1.57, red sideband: 1.81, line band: 1.91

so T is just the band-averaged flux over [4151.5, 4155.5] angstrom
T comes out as 1.91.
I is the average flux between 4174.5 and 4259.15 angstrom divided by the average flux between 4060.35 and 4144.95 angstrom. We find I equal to 1.12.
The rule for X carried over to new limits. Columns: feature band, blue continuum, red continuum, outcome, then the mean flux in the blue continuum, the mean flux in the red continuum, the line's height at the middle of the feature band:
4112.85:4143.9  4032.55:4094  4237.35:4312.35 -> 0.8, 1.85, 1.85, 1.85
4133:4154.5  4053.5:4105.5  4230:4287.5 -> -2.1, 1.67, 1.89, 1.75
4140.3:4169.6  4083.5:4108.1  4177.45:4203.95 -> -4.0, 1.38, 1.86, 1.68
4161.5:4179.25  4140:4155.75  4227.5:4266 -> 0.3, 1.9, 1.9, 1.9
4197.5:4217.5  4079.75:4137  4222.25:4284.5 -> -1.2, 1.58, 1.88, 1.79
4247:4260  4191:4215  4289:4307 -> -0.4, 1.89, 1.73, 1.81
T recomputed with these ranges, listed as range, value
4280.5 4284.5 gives 1.88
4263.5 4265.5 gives 1.98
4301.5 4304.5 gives 1.59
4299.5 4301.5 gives 1.66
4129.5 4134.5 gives 1.65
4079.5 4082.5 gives 1.85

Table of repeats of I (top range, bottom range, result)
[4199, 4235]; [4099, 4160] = 1.10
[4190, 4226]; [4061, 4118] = 1.17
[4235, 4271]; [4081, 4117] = 1.29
